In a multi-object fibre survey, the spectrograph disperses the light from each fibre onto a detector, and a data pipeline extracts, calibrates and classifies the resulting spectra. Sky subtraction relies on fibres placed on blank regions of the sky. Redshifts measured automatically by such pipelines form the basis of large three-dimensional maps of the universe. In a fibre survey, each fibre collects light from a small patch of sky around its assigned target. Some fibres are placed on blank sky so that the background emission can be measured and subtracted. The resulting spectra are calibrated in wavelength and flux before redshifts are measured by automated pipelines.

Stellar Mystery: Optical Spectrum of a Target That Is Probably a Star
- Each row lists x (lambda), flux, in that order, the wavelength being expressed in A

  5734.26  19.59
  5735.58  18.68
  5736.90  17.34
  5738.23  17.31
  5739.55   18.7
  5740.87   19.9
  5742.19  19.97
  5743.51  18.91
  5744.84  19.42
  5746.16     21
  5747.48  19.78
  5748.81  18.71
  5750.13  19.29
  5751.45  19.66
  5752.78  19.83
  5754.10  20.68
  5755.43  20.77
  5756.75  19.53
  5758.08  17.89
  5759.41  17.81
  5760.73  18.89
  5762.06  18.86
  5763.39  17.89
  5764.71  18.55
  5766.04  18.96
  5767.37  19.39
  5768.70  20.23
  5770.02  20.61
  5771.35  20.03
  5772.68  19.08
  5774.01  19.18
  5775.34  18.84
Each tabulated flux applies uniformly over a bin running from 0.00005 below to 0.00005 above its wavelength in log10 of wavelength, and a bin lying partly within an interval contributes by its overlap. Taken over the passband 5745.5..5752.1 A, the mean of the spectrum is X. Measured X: 19.7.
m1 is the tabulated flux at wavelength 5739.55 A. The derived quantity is 18.7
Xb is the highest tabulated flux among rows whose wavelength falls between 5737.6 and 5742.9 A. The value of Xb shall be 19.97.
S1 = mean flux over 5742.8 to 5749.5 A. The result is 19.6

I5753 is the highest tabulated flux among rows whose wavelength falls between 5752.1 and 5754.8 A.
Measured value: 20.68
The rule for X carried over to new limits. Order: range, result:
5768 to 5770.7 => 20.4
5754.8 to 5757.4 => 20.2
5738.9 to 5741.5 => 19.3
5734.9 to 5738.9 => 17.8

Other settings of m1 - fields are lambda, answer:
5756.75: 19.53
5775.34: 18.84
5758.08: 17.89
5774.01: 19.18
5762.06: 18.86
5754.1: 20.68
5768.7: 20.23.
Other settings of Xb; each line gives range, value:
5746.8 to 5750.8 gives 19.78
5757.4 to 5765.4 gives 18.89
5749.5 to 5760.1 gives 20.77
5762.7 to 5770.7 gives 20.61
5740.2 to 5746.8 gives 21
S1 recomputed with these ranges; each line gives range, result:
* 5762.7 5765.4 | 18.2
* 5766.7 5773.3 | 19.9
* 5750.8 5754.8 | 20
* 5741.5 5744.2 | 19.4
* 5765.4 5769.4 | 19.6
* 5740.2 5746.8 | 19.8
